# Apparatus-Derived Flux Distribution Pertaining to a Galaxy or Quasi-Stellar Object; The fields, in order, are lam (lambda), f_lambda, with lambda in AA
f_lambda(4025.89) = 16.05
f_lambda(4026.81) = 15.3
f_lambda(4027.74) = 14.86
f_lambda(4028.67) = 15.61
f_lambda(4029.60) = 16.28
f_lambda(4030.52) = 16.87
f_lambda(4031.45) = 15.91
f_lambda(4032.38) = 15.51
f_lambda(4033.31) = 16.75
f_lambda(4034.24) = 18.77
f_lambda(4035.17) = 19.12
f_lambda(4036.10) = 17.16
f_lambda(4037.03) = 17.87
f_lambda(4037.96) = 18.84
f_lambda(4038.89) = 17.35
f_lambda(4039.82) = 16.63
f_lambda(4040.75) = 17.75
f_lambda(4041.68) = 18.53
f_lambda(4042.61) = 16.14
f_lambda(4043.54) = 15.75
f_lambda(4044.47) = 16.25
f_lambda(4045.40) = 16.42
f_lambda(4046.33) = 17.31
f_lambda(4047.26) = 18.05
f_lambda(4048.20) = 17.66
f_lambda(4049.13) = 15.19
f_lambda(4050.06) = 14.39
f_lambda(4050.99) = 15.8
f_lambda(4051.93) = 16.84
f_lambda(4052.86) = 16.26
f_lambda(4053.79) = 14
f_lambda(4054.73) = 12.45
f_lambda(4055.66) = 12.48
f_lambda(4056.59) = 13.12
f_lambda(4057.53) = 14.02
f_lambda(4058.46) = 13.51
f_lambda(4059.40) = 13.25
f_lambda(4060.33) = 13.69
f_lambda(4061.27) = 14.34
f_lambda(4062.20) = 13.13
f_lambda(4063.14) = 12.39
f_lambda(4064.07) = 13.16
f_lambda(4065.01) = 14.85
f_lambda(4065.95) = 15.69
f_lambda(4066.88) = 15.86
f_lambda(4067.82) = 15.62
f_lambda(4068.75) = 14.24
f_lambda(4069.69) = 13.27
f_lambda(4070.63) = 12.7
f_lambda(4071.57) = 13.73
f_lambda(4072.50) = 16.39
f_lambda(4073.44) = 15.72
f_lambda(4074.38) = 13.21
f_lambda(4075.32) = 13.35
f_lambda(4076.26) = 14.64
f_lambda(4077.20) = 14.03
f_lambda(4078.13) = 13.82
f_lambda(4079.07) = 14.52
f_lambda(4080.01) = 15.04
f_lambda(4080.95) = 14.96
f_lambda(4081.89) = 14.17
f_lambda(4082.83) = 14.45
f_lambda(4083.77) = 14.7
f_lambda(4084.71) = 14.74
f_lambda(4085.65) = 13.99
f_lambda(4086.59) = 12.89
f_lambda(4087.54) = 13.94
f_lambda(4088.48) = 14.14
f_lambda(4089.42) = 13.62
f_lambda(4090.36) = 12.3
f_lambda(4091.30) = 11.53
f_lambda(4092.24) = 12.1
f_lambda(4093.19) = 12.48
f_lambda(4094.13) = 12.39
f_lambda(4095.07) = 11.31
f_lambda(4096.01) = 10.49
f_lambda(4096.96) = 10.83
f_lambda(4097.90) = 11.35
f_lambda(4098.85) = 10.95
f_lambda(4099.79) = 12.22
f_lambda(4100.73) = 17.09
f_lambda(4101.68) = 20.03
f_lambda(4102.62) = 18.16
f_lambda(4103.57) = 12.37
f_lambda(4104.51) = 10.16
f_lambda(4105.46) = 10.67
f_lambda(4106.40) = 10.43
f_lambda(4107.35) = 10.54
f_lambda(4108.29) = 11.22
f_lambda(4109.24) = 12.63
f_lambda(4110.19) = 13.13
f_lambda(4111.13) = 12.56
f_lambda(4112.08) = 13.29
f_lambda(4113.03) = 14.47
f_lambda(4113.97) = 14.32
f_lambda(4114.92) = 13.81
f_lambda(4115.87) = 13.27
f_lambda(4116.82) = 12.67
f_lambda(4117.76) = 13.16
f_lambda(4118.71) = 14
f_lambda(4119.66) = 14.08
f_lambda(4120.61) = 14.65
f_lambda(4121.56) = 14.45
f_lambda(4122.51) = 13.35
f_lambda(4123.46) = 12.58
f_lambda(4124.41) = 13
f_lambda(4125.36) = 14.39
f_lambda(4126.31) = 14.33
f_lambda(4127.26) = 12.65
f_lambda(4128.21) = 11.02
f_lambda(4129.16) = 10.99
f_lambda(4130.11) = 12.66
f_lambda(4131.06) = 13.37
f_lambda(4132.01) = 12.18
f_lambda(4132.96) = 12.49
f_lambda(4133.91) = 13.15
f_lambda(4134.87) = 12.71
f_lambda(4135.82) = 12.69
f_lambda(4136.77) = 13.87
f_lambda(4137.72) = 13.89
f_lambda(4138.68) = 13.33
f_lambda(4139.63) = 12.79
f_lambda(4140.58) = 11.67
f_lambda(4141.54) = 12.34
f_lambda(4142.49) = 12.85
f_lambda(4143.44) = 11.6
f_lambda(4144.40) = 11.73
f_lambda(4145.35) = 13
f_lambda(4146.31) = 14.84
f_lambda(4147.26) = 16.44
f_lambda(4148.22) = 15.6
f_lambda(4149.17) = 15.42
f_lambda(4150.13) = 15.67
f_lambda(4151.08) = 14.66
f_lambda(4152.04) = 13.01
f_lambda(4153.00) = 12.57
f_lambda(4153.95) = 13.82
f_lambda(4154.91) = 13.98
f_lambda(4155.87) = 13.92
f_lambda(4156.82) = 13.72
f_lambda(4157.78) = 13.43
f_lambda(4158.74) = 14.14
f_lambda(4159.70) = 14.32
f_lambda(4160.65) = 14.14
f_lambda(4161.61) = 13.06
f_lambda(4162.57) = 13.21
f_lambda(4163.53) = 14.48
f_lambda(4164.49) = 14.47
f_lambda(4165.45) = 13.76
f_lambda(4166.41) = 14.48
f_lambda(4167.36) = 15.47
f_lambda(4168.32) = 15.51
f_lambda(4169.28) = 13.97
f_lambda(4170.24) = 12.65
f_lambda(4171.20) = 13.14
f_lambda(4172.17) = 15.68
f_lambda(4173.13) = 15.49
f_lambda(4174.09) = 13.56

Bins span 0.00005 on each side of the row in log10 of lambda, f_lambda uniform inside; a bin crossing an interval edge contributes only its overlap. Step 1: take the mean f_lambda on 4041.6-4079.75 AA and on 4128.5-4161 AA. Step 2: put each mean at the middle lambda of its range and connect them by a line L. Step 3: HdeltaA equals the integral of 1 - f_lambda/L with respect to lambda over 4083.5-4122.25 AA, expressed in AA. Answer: 2.70 AA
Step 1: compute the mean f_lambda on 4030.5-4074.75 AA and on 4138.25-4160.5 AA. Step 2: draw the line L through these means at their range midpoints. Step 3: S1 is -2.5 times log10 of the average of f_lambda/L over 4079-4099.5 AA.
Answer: 0.14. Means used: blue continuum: 15.5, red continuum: 13.7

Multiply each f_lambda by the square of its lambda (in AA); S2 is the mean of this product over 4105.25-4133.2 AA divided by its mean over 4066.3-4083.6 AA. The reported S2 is 0.91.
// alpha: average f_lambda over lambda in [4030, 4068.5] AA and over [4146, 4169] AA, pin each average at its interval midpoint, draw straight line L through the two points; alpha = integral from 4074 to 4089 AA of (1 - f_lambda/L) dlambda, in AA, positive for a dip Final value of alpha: 1.1 AA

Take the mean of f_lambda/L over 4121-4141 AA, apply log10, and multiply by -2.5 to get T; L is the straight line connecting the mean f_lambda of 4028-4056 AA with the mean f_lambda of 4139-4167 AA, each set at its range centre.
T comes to 0.11 mag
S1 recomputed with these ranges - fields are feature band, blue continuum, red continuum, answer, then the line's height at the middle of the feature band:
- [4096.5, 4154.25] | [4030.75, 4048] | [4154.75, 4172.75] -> 0.14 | 15.1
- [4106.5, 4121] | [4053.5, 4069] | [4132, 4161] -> 0.05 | 13.7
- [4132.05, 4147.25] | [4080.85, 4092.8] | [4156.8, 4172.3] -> 0.08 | 13.9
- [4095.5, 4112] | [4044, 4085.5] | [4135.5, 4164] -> 0.12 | 14.2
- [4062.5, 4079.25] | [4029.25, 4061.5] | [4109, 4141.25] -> 0.06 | 15.1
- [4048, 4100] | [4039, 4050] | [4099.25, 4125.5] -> 0.12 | 15.3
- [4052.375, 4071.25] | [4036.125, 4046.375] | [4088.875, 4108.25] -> 0.12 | 15.5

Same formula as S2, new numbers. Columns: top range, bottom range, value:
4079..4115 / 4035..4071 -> 0.87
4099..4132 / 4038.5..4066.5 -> 0.90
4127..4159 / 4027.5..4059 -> 0.86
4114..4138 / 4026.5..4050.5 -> 0.82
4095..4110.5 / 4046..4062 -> 0.87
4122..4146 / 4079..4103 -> 0.96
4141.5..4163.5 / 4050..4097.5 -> 1.04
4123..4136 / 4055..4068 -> 0.95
